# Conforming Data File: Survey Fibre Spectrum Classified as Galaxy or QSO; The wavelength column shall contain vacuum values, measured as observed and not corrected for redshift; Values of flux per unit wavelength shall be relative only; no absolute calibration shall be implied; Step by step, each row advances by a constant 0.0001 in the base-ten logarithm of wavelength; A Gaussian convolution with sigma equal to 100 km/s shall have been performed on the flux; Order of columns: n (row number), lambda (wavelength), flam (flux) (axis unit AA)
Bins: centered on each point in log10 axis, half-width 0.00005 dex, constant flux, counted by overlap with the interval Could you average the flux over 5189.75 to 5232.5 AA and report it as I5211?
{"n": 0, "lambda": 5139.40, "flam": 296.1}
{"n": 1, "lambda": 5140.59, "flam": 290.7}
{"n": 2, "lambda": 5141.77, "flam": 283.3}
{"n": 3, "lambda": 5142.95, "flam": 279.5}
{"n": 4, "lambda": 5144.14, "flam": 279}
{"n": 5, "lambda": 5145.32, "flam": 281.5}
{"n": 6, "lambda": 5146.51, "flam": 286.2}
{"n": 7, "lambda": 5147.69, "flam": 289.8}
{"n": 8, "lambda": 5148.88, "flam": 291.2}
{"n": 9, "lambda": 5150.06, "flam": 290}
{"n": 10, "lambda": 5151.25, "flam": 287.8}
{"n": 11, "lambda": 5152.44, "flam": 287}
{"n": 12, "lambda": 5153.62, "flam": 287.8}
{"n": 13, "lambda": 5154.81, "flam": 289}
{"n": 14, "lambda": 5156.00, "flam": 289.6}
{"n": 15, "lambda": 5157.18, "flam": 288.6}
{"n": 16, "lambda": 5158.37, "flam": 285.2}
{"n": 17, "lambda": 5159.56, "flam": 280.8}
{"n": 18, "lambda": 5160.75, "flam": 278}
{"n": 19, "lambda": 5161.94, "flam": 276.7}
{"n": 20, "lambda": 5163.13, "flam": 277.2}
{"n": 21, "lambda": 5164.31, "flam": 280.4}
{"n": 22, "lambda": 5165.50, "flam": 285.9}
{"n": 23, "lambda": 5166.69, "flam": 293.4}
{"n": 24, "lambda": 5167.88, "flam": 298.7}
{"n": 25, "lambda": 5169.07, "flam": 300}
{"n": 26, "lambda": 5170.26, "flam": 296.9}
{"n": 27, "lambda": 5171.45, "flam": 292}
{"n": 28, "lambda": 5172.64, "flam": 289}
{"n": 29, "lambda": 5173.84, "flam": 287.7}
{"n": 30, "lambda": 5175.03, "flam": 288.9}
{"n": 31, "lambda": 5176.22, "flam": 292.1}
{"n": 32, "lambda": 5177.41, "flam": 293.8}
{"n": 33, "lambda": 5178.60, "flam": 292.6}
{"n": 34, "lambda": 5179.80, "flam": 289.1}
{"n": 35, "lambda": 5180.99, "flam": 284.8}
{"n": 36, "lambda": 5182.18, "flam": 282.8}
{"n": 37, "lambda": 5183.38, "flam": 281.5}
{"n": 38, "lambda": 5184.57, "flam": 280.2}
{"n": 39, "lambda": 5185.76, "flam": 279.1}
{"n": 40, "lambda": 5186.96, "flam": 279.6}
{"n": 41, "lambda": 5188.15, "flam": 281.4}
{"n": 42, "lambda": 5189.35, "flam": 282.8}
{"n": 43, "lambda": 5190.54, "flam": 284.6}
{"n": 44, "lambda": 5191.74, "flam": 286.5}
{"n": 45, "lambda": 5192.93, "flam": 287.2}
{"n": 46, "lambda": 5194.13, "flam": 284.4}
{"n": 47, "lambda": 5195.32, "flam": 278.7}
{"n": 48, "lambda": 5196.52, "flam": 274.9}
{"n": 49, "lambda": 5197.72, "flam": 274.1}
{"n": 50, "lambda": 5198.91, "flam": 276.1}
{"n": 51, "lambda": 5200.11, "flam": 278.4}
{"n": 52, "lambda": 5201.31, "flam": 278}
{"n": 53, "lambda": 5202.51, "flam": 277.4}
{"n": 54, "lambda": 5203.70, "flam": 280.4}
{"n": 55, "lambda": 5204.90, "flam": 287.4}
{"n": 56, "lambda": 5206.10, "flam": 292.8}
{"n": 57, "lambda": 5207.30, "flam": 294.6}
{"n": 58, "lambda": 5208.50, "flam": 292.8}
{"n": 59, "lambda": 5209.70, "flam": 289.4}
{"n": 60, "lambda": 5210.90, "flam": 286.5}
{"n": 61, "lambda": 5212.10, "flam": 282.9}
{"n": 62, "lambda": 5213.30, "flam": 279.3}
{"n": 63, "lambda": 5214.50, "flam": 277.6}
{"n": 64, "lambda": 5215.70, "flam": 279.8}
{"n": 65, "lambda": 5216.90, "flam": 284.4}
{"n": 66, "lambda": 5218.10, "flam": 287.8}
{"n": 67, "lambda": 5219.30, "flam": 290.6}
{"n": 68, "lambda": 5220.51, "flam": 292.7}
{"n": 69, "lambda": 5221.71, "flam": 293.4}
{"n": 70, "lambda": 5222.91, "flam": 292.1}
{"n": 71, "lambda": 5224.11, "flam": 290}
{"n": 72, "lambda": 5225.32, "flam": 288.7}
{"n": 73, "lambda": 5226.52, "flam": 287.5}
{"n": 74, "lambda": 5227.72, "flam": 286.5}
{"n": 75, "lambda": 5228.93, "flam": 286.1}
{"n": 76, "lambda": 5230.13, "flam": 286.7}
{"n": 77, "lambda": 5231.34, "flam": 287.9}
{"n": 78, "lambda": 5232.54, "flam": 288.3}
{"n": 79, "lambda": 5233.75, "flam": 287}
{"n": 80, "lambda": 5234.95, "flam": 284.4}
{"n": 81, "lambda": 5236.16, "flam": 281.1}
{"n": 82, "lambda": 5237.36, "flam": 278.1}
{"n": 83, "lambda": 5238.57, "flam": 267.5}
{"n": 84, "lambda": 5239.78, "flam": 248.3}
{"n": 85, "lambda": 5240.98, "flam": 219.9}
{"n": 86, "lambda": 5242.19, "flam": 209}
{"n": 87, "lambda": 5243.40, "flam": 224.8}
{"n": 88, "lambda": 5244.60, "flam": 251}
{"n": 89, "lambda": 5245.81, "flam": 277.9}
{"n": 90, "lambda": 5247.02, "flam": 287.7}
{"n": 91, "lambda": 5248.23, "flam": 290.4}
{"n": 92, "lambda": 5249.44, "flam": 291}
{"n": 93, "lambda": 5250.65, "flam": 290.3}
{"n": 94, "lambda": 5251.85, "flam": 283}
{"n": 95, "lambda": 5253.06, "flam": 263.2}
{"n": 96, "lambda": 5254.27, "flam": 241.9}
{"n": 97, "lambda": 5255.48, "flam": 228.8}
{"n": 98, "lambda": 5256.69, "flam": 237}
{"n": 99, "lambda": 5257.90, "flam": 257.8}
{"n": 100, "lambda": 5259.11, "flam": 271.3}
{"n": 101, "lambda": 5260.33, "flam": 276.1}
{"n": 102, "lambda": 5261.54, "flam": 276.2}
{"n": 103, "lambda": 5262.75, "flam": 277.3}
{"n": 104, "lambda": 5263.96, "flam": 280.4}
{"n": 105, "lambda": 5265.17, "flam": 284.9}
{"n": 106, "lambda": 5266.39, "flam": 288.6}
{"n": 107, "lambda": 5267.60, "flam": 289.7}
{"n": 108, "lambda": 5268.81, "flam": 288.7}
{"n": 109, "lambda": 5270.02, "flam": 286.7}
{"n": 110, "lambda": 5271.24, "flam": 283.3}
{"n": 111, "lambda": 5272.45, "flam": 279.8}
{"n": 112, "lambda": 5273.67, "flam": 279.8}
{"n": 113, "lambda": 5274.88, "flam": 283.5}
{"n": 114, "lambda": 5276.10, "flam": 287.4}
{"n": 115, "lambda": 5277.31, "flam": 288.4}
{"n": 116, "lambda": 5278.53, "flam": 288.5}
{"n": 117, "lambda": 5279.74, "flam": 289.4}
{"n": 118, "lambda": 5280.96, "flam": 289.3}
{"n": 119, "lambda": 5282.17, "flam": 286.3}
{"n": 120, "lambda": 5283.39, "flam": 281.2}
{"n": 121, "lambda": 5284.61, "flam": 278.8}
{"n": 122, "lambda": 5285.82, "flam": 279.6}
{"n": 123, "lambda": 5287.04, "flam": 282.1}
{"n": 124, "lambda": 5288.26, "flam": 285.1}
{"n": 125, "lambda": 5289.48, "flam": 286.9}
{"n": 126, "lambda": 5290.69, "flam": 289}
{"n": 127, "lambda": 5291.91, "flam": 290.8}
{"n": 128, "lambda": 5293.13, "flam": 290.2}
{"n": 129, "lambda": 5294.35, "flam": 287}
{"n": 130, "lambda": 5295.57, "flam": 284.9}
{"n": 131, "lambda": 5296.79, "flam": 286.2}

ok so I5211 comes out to 285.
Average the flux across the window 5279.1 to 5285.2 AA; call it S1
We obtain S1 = 285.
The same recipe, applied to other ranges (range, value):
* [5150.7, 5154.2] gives 288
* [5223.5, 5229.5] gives 288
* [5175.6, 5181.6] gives 291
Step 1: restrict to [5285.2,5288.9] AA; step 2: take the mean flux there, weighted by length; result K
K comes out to 282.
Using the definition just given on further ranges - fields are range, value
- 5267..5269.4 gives 290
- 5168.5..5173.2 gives 295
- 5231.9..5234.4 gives 288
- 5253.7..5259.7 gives 247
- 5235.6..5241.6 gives 259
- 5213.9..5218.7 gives 283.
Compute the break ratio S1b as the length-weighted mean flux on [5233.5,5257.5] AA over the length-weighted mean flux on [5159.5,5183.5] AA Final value 0.91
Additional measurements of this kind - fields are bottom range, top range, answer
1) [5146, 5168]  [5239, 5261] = 0.90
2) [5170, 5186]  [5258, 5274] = 0.98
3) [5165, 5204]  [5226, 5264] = 0.94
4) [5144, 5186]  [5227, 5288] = 0.96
